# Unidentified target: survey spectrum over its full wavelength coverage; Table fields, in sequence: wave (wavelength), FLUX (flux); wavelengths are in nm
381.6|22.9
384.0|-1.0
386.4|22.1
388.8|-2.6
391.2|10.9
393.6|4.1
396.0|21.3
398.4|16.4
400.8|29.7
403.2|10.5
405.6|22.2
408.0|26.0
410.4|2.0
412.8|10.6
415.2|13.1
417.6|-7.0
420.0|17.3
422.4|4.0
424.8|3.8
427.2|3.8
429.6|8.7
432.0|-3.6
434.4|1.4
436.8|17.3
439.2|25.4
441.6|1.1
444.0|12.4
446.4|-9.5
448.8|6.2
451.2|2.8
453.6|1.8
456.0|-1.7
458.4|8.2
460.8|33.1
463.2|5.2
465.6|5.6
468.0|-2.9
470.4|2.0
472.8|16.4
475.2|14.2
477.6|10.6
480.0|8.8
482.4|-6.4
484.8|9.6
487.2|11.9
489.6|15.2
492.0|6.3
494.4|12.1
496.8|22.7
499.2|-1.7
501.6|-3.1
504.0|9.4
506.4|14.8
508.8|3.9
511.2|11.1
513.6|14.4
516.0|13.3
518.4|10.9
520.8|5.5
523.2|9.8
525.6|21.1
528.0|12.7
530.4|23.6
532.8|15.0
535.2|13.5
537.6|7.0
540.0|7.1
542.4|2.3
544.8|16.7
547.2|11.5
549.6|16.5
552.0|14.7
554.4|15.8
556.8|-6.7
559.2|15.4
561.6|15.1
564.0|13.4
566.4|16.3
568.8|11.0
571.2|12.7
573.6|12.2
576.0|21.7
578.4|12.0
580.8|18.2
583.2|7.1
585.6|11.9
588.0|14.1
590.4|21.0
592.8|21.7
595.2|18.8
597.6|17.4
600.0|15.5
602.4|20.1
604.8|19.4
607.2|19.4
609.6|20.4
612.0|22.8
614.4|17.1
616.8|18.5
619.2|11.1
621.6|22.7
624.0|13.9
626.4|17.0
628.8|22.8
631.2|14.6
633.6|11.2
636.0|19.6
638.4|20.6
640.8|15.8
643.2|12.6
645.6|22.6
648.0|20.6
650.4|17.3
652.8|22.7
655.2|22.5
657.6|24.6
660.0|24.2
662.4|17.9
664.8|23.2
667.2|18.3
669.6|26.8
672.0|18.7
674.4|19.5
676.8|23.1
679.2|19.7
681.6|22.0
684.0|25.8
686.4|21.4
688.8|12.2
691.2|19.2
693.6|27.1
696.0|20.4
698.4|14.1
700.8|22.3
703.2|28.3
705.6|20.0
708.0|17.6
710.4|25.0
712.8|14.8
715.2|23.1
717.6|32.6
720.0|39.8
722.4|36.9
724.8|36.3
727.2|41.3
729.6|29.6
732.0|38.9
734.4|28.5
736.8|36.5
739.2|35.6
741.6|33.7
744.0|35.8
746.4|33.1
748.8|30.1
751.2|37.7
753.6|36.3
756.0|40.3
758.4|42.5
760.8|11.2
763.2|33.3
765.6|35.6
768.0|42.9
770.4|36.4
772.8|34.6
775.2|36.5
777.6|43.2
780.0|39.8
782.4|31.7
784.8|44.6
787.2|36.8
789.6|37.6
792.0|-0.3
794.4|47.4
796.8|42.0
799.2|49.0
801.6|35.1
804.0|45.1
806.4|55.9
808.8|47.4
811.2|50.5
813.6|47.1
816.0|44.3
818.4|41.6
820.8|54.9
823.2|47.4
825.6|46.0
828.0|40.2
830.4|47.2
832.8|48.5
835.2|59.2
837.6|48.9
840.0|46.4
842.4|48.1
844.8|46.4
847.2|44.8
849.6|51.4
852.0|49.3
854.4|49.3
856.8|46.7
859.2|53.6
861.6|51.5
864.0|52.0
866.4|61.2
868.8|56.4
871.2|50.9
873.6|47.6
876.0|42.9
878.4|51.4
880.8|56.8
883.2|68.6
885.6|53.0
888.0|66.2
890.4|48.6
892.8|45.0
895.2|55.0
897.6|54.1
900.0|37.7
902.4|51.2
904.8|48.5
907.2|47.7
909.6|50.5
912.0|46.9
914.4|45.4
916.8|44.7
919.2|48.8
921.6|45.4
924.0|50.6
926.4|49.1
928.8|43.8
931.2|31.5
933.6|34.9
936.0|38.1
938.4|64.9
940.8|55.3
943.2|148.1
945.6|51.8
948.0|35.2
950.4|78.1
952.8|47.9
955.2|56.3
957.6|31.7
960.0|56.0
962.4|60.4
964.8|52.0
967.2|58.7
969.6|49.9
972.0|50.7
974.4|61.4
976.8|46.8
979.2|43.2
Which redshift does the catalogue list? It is 0.798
